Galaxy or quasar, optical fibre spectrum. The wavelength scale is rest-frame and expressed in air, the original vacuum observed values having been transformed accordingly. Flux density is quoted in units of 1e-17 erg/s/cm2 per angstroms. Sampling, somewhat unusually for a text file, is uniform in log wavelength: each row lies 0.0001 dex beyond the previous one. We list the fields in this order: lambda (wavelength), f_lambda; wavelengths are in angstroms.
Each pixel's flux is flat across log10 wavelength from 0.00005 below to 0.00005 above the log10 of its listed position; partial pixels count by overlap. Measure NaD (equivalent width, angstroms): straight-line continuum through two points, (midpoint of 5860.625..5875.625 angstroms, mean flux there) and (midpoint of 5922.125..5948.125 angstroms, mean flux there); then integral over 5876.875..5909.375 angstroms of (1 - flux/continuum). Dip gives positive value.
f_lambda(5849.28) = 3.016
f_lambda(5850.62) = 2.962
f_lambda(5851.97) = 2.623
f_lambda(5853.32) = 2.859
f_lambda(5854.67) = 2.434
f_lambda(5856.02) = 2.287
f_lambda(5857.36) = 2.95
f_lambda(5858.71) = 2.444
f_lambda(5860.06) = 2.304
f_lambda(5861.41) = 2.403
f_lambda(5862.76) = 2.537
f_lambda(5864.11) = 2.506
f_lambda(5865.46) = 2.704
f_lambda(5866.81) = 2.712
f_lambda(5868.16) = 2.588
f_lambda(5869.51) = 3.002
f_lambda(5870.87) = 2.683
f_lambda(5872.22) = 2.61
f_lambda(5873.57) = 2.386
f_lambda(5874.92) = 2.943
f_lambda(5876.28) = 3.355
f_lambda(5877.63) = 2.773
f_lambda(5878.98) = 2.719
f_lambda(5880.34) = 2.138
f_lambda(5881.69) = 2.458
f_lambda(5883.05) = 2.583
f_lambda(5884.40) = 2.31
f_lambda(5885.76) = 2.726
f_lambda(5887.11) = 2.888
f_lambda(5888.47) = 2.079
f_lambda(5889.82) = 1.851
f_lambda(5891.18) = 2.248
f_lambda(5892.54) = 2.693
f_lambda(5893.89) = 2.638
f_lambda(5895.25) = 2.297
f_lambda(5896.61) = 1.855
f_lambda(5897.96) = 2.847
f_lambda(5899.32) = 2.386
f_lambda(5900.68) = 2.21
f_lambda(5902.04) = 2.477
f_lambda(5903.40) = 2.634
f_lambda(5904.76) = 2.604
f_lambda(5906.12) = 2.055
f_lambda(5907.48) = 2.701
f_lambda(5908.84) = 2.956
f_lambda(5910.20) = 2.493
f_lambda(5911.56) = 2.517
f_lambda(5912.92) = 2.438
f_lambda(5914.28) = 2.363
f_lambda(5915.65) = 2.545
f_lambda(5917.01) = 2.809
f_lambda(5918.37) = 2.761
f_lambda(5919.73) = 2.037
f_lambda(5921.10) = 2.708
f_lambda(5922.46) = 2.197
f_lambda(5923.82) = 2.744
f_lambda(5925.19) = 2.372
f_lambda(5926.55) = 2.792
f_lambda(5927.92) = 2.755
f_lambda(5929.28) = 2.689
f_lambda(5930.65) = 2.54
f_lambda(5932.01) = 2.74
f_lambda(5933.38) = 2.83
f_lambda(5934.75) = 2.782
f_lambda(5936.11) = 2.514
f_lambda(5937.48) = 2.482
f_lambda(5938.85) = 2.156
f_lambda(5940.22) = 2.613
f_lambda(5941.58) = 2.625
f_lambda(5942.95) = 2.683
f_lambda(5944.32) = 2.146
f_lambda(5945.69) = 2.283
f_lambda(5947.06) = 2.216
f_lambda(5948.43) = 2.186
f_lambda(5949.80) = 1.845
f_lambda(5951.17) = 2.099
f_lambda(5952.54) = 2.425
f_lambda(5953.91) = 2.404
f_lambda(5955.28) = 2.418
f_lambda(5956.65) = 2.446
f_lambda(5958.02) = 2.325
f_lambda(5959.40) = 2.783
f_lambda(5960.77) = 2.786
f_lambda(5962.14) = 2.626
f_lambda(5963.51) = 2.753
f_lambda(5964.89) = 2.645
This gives 1.7 angstroms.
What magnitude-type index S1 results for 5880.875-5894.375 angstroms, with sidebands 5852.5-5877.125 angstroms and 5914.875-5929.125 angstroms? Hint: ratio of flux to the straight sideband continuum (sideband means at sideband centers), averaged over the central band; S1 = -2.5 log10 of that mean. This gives 0.08 mag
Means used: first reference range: 2.65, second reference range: 2.57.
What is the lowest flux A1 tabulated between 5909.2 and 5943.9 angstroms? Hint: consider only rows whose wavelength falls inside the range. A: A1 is 2.037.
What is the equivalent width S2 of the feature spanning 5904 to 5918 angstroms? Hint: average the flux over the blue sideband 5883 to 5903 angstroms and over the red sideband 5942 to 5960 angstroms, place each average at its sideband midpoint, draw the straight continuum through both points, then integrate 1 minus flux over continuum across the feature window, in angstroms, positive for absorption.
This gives -1.0 angstroms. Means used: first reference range 2.4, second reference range 2.33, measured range 2.55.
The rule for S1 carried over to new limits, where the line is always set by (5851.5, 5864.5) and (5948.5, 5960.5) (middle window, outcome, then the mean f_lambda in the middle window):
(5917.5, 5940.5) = -0.08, 2.57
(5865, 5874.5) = -0.07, 2.68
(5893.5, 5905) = 0.01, 2.43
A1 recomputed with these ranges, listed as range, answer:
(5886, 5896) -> 1.851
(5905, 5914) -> 2.055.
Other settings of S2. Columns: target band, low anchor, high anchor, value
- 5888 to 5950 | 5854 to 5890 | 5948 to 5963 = 0.2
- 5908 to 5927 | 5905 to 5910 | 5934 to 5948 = -0.1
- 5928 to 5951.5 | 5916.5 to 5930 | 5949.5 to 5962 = 0.5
